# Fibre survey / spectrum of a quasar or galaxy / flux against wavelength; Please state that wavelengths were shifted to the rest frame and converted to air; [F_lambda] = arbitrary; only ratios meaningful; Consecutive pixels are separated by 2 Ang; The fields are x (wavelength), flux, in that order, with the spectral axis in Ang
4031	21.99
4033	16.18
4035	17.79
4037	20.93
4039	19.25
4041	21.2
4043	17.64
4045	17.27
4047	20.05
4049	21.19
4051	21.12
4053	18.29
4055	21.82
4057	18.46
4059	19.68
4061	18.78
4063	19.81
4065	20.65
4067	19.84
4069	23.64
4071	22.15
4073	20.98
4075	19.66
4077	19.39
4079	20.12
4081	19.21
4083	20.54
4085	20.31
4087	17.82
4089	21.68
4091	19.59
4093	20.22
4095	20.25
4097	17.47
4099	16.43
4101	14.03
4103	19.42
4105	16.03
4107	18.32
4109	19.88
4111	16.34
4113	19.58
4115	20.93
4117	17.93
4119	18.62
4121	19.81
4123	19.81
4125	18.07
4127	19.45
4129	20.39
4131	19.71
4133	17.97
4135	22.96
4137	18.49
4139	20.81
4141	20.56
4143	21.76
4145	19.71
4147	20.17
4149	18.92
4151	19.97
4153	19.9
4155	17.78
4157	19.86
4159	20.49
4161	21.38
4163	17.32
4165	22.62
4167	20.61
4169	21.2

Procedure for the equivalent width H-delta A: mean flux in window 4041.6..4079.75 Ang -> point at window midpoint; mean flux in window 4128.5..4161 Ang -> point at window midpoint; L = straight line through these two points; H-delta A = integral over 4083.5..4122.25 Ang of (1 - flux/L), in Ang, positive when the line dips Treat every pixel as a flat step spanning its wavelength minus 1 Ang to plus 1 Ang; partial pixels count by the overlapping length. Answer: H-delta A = 2.6 Ang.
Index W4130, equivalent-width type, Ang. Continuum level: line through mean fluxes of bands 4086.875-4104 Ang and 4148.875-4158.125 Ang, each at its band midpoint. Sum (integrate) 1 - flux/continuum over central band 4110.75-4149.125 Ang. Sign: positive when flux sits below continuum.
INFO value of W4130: -1.3 Ang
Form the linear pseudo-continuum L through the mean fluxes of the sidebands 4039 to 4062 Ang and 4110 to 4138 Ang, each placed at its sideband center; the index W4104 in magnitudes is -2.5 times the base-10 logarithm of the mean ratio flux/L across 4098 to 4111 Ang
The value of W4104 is 0.12 mag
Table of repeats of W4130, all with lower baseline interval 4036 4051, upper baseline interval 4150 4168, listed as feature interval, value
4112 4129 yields 0.5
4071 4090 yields -0.2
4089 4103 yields 1.1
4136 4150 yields -0.1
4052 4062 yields 0.2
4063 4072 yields -0.7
